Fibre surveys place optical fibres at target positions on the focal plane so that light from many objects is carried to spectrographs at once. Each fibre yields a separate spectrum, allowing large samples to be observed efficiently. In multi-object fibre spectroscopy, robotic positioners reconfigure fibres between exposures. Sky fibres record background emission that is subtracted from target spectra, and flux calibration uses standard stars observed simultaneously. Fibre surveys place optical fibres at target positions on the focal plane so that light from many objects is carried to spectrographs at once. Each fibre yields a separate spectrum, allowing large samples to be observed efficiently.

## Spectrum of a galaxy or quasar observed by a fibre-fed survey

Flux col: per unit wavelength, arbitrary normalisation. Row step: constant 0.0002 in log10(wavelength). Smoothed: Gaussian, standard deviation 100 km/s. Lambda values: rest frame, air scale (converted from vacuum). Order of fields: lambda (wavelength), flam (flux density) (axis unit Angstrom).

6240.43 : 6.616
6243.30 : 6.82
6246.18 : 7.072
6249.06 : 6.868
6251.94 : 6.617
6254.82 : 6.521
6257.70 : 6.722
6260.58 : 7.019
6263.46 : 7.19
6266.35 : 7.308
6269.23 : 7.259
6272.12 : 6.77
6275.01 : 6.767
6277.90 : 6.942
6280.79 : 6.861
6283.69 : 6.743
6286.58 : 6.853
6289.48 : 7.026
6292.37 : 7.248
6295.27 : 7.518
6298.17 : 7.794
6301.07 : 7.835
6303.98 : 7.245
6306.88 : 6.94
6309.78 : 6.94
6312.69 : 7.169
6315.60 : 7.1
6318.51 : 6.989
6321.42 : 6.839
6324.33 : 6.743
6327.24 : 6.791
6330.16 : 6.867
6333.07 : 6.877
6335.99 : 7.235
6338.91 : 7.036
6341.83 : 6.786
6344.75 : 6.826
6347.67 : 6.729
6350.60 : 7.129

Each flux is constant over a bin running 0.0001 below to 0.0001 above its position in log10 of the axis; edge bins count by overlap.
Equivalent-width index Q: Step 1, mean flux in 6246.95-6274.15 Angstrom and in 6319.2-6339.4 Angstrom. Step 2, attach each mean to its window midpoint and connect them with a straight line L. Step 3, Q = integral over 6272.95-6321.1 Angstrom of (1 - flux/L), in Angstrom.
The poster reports -1.4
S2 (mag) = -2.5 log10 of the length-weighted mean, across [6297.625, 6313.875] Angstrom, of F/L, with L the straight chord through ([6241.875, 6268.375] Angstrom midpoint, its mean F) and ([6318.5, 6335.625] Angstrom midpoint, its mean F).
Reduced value -0.064 mag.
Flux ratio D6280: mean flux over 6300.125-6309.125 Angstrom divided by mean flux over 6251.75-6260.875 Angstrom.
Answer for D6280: 1.09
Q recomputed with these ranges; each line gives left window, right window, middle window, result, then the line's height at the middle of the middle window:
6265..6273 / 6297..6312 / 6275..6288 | 0.66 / 7.21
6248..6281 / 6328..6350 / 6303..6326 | -0.26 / 6.91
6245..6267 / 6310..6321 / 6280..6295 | -0.04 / 6.97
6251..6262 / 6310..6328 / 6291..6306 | -1.38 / 6.87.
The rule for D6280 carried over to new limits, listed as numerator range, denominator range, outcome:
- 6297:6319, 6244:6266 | 1.05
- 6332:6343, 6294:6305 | 0.92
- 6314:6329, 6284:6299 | 0.95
